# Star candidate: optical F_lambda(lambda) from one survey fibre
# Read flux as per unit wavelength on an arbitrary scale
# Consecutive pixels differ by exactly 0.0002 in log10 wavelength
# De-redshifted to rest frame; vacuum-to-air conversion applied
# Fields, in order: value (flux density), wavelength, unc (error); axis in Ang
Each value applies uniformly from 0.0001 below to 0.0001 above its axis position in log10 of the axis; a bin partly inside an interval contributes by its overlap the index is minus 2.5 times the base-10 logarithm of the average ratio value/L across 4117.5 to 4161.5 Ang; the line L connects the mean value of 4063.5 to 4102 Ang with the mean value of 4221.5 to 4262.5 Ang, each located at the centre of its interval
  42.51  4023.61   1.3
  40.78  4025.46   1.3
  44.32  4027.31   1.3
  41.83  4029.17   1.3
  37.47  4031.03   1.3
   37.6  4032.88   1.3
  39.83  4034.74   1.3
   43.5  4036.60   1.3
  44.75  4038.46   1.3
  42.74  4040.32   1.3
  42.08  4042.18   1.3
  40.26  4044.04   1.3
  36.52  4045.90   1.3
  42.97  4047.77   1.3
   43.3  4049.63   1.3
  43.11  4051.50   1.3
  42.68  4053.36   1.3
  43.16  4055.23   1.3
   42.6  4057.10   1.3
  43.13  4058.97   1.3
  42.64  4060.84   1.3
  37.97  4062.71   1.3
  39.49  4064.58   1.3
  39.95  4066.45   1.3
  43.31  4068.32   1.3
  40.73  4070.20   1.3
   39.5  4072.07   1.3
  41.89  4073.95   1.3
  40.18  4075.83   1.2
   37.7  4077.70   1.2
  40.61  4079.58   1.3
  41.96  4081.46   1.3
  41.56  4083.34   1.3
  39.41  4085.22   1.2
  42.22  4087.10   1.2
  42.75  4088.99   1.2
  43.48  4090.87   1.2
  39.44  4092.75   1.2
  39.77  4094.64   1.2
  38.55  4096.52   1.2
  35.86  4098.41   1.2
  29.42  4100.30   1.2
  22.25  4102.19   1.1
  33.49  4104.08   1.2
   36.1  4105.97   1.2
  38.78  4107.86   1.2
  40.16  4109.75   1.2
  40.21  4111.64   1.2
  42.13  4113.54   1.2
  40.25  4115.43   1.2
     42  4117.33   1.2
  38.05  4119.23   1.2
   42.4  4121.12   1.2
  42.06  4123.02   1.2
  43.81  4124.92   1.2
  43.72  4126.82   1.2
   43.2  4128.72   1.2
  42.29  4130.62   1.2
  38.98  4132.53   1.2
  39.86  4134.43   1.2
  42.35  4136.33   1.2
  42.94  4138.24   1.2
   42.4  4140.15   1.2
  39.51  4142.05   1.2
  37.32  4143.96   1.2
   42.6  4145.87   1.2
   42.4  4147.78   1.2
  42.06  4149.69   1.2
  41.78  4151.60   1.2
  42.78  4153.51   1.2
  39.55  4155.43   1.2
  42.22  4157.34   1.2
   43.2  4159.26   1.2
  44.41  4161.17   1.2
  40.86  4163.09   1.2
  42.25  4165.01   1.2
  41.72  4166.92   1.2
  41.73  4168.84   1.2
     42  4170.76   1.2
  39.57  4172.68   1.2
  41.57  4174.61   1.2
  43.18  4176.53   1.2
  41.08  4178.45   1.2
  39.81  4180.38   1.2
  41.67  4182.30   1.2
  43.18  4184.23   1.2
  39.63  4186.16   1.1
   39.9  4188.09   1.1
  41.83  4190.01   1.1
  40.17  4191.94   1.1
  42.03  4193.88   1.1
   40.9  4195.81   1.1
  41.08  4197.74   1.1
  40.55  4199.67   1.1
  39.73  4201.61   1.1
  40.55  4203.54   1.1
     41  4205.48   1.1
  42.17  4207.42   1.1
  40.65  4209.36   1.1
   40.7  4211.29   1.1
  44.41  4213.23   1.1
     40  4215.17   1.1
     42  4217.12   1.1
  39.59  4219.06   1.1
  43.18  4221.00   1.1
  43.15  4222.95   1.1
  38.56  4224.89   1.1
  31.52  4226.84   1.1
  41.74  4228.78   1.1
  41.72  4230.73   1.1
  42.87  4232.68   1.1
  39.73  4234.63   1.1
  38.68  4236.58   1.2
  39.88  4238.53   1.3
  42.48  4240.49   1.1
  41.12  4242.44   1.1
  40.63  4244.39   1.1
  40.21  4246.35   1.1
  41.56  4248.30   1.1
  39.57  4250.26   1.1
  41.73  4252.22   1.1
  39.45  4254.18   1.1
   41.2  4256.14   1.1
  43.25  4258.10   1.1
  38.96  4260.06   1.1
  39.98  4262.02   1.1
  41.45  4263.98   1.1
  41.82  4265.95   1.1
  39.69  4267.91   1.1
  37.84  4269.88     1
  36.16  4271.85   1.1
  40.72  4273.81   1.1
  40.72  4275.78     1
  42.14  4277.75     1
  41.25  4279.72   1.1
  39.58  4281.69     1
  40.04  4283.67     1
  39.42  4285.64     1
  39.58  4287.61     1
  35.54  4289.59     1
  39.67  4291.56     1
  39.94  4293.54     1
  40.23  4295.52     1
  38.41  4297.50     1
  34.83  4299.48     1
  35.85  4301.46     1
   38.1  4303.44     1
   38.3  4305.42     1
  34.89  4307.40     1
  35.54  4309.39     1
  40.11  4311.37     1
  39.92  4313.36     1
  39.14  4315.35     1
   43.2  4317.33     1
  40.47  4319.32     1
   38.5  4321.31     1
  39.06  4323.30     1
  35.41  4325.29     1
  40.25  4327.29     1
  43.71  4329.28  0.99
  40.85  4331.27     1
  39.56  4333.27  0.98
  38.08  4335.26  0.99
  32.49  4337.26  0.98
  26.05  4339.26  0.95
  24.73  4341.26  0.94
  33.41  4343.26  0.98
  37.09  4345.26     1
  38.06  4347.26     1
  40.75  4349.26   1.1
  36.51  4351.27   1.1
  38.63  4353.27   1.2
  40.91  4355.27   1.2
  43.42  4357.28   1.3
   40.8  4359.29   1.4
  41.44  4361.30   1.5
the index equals -0.05 mag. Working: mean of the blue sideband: 39.5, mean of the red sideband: 40.4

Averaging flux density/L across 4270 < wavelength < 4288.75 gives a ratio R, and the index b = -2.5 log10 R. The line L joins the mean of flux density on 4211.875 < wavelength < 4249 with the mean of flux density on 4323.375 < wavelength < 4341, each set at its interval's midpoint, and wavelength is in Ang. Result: -0.03 mag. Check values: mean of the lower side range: 40.7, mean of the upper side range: 36.6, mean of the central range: 39.8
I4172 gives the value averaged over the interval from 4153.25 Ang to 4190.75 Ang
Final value 41.6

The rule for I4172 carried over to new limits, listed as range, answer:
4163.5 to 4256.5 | 40.9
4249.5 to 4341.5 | 38.8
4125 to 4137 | 41.9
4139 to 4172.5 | 41.7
